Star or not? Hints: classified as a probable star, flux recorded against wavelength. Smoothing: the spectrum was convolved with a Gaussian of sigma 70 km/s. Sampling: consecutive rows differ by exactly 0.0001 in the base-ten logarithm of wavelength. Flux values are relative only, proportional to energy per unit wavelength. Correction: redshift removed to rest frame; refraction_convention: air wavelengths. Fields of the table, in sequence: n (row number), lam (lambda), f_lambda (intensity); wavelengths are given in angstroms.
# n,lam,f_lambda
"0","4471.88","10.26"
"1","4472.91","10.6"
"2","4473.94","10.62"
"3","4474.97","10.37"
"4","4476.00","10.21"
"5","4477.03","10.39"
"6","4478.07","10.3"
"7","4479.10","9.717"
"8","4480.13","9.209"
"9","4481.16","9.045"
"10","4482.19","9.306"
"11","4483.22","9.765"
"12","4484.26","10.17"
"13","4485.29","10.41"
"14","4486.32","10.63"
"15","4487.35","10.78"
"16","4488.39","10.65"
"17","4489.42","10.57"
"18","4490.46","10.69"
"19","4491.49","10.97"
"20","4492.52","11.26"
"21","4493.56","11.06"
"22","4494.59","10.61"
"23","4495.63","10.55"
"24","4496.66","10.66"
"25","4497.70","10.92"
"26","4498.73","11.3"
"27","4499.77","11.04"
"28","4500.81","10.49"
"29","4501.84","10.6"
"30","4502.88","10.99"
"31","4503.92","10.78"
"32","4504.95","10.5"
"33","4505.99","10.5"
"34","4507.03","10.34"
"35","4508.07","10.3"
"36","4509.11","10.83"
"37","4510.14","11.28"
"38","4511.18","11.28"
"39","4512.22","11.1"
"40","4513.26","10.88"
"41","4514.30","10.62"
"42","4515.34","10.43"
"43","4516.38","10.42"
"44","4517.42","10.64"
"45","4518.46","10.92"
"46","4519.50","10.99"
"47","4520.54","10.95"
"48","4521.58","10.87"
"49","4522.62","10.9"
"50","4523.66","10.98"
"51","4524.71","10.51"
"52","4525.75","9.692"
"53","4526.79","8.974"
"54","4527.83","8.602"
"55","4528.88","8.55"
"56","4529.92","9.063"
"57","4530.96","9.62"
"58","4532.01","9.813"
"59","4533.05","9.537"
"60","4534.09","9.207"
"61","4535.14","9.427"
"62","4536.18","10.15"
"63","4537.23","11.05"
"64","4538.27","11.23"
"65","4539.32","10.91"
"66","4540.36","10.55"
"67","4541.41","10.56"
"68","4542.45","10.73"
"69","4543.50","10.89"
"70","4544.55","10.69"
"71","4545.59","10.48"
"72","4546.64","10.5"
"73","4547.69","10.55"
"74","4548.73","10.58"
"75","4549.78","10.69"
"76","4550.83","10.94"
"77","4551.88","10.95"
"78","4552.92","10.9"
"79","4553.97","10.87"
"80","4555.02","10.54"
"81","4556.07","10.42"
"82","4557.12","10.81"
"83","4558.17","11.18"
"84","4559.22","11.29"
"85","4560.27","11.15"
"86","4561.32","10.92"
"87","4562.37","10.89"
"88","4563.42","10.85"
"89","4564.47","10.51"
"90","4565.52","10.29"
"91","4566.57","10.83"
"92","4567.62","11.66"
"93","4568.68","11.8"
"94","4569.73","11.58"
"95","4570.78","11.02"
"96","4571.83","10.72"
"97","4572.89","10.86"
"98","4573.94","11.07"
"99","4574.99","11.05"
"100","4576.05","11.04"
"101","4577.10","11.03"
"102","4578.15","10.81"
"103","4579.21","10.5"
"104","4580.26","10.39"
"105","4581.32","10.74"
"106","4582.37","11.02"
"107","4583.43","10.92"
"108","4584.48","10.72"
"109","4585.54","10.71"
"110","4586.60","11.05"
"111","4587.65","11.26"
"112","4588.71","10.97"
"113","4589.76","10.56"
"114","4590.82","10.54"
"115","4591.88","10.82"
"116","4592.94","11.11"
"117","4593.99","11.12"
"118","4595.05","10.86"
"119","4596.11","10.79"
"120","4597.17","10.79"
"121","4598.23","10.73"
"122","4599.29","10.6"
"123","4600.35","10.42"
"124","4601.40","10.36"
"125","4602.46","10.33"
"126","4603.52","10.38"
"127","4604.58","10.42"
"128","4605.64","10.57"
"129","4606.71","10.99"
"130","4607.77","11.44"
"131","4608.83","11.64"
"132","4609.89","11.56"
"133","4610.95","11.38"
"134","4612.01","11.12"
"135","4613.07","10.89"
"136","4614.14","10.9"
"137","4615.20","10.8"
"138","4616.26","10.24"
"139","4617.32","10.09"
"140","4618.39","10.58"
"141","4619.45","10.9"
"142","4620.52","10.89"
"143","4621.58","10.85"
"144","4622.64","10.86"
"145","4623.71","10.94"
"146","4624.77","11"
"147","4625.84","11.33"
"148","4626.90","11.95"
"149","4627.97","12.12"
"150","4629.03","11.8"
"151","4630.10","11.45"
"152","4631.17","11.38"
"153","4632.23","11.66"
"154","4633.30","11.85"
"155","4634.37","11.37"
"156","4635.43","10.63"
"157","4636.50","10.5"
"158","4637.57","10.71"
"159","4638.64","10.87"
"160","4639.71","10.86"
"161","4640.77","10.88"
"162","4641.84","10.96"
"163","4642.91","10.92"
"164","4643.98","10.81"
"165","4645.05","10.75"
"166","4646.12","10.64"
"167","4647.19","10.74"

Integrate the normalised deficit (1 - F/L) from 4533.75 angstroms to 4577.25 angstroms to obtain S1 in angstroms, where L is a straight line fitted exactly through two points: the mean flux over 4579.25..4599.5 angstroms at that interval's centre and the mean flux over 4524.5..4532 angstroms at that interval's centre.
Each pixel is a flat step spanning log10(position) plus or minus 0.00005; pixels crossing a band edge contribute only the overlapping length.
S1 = -3.7 angstroms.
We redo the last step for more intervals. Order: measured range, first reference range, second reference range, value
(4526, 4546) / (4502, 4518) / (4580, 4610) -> 1.40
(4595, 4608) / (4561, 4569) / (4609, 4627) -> 0.36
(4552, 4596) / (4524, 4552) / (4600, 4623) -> -1.84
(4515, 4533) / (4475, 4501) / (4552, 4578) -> 0.98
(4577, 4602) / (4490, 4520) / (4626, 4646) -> 0.60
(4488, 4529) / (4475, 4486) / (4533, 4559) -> -1.76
